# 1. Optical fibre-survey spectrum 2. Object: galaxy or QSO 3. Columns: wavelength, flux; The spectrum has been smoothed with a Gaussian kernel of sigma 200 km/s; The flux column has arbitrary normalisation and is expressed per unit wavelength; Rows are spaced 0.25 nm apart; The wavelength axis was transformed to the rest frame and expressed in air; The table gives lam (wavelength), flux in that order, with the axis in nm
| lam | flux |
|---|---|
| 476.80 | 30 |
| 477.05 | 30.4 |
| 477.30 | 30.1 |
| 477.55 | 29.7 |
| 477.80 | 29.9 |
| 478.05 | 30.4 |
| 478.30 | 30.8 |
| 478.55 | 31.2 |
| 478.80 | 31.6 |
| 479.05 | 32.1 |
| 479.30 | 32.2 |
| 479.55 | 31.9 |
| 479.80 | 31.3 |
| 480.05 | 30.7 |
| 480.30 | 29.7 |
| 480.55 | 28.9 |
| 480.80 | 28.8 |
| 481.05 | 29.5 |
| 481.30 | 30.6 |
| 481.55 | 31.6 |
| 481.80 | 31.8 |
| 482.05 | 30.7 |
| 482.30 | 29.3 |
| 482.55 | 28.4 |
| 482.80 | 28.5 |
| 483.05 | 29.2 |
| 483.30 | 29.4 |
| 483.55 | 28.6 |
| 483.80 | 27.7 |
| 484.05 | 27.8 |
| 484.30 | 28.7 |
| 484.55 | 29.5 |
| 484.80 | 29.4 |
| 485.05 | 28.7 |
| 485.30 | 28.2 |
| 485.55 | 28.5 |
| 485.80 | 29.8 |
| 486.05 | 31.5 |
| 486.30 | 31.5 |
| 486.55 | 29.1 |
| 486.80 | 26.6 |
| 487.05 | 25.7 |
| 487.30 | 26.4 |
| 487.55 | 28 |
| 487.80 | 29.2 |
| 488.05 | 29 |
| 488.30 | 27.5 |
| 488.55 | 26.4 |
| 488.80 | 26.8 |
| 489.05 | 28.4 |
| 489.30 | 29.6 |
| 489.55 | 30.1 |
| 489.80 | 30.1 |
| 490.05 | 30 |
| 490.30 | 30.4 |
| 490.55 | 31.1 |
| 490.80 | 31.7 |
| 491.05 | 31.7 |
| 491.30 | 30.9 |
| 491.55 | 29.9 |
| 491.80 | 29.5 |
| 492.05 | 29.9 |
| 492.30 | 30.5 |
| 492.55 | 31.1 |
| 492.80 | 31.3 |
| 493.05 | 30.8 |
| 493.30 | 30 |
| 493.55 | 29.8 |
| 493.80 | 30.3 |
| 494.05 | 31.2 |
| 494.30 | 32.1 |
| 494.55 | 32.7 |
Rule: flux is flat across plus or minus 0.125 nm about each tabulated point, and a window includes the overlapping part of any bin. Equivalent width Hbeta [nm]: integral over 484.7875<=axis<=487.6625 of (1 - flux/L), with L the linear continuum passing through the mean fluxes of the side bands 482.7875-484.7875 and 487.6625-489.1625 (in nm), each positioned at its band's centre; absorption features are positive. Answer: -0.03 nm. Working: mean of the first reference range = 28.7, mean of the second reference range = 27.9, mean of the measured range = 28.6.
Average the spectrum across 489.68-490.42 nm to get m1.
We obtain 30.2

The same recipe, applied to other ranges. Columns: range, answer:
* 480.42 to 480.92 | 28.9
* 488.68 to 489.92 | 29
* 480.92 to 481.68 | 30.6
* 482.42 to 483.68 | 28.8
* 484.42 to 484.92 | 29.4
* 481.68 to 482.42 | 30.6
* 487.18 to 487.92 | 27.9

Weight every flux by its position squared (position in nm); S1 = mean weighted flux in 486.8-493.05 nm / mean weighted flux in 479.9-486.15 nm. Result 1.03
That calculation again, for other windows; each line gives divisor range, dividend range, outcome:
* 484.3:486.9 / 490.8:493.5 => 1.07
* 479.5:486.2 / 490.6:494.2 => 1.08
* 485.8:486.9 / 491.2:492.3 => 1.03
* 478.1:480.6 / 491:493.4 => 1.04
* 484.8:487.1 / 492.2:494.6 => 1.10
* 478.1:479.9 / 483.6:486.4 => 0.95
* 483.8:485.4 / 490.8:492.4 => 1.10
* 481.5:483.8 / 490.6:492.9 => 1.08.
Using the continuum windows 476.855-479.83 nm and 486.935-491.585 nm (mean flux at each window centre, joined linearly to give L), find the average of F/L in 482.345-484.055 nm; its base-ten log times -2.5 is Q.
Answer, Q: 0.056 mag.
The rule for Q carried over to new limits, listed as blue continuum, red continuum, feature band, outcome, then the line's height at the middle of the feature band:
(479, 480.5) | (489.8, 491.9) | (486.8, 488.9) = 0.13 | 30.8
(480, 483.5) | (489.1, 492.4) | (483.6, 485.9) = 0.05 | 30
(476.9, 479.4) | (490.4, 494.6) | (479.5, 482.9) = 0.03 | 30.8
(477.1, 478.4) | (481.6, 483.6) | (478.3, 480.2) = -0.05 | 30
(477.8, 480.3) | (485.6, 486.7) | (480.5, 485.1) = 0.05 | 30.7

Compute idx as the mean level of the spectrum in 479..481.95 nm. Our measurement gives 30.7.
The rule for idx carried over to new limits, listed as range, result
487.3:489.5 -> 28.1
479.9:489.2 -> 28.9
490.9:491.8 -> 30.7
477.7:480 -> 31.3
